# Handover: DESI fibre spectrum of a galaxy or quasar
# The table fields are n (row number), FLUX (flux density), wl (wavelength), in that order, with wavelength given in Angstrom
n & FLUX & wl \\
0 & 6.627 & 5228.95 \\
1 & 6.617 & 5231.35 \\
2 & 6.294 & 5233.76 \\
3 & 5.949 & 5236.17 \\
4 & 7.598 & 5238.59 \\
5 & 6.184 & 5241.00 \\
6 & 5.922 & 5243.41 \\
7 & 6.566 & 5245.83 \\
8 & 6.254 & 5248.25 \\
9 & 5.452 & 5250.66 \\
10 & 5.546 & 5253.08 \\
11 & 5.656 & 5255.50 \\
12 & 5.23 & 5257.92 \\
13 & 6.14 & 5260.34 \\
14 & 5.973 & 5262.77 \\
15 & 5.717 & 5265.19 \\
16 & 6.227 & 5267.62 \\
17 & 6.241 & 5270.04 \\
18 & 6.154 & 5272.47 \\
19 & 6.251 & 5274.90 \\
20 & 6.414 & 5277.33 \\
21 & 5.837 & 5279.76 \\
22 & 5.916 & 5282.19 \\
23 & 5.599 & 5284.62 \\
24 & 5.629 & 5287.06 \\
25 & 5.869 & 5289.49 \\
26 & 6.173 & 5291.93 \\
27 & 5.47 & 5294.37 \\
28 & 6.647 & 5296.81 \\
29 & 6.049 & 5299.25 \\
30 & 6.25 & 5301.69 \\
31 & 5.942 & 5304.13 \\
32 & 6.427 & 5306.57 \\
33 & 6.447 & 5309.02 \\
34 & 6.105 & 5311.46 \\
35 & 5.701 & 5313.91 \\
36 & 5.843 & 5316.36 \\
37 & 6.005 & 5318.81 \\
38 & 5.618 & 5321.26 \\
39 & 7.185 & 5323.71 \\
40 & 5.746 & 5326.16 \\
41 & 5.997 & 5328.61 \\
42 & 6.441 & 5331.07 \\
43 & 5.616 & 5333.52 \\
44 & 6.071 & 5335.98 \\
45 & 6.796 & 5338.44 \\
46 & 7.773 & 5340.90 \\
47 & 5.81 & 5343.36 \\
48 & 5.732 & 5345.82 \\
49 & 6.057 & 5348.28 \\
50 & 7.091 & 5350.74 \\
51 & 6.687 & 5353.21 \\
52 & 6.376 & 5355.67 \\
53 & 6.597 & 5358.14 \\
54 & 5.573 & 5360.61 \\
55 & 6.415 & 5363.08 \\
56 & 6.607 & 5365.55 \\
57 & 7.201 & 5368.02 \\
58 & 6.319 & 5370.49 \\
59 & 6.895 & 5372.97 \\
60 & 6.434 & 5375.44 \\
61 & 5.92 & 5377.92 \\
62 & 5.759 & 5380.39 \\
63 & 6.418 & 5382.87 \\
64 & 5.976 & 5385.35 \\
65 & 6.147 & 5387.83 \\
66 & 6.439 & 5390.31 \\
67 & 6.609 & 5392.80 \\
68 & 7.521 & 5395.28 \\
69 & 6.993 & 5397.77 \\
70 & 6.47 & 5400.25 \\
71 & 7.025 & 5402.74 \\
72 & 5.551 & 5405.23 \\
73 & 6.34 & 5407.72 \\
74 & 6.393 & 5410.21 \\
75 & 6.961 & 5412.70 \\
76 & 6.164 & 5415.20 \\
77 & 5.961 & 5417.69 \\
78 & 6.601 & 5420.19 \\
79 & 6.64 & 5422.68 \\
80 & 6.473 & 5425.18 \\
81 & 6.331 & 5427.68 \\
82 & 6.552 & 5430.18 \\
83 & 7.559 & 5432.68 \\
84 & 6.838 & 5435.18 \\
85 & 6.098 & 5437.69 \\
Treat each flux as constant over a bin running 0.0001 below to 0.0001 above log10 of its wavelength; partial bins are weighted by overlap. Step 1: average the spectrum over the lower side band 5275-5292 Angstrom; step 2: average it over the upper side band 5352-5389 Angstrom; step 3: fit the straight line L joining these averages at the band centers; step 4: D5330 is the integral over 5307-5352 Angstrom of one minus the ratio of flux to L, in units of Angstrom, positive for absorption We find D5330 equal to -0.5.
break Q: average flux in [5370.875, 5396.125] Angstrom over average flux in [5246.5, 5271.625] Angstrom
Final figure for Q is 1.09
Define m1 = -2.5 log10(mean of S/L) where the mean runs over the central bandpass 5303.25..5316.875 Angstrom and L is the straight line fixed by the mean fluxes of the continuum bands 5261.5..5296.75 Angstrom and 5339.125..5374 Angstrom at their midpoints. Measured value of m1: 0.02 mag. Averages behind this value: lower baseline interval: 5.98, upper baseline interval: 6.51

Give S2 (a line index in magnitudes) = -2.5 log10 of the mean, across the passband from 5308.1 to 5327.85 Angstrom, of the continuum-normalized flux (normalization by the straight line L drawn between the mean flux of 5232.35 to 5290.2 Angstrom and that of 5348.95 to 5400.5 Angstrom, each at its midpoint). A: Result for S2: 0.03 mag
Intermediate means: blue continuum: 6.03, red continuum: 6.49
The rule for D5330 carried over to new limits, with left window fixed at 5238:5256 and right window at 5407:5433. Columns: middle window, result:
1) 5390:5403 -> -0.81 Angstrom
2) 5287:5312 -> 0.50 Angstrom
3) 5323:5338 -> 0.32 Angstrom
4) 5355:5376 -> -0.36 Angstrom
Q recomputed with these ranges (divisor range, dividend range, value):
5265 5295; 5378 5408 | 1.07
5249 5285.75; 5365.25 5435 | 1.10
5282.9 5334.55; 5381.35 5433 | 1.08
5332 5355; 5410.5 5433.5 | 1.02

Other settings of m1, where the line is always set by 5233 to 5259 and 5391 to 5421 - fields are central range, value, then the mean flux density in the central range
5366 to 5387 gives 0.01 mag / 6.37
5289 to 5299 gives 0.03 mag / 6.05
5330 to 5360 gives -0.01 mag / 6.4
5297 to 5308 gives 0.00 mag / 6.22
